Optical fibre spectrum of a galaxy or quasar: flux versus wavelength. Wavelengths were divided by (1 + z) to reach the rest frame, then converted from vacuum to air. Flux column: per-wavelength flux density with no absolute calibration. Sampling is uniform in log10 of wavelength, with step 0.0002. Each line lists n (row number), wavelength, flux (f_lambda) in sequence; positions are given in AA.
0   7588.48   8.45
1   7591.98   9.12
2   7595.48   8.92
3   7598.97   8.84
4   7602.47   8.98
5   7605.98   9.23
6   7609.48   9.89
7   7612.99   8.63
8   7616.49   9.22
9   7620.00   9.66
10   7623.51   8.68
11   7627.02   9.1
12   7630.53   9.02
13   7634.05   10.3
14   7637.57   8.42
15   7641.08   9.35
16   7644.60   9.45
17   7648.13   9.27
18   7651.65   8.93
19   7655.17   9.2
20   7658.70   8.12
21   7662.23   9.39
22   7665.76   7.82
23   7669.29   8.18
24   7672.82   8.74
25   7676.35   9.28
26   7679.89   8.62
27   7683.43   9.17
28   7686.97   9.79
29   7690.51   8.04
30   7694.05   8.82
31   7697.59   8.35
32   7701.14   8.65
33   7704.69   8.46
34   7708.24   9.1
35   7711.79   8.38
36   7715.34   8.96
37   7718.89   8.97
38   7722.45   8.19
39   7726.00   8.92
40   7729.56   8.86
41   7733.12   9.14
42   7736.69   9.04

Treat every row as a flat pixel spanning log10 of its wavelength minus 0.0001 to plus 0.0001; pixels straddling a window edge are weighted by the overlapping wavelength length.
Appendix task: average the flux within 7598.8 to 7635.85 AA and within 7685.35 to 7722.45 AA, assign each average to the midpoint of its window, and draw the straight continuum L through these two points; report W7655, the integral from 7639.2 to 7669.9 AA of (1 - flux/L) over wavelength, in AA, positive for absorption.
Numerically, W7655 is 0.5 AA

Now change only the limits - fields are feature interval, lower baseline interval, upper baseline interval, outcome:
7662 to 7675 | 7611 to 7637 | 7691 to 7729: 0.68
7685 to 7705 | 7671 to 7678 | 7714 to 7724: 0.37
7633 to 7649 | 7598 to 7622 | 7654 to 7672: -0.92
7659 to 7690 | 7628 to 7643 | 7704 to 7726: 0.64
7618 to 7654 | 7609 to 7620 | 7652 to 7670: -1.13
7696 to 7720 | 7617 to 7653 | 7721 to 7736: 0.56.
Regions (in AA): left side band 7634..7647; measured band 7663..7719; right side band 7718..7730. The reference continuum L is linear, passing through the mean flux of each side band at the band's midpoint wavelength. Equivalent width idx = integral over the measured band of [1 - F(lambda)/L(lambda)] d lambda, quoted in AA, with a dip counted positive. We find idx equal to 1.3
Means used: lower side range 9.25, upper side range 8.7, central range 8.71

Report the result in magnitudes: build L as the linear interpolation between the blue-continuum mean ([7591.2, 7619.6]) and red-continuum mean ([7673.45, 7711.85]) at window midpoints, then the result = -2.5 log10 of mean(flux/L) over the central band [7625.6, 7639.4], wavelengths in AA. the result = -0.02 mag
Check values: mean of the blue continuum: 9.13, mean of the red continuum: 8.8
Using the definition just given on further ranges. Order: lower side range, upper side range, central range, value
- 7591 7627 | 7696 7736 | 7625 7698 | 0.00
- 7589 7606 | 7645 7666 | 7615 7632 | -0.03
